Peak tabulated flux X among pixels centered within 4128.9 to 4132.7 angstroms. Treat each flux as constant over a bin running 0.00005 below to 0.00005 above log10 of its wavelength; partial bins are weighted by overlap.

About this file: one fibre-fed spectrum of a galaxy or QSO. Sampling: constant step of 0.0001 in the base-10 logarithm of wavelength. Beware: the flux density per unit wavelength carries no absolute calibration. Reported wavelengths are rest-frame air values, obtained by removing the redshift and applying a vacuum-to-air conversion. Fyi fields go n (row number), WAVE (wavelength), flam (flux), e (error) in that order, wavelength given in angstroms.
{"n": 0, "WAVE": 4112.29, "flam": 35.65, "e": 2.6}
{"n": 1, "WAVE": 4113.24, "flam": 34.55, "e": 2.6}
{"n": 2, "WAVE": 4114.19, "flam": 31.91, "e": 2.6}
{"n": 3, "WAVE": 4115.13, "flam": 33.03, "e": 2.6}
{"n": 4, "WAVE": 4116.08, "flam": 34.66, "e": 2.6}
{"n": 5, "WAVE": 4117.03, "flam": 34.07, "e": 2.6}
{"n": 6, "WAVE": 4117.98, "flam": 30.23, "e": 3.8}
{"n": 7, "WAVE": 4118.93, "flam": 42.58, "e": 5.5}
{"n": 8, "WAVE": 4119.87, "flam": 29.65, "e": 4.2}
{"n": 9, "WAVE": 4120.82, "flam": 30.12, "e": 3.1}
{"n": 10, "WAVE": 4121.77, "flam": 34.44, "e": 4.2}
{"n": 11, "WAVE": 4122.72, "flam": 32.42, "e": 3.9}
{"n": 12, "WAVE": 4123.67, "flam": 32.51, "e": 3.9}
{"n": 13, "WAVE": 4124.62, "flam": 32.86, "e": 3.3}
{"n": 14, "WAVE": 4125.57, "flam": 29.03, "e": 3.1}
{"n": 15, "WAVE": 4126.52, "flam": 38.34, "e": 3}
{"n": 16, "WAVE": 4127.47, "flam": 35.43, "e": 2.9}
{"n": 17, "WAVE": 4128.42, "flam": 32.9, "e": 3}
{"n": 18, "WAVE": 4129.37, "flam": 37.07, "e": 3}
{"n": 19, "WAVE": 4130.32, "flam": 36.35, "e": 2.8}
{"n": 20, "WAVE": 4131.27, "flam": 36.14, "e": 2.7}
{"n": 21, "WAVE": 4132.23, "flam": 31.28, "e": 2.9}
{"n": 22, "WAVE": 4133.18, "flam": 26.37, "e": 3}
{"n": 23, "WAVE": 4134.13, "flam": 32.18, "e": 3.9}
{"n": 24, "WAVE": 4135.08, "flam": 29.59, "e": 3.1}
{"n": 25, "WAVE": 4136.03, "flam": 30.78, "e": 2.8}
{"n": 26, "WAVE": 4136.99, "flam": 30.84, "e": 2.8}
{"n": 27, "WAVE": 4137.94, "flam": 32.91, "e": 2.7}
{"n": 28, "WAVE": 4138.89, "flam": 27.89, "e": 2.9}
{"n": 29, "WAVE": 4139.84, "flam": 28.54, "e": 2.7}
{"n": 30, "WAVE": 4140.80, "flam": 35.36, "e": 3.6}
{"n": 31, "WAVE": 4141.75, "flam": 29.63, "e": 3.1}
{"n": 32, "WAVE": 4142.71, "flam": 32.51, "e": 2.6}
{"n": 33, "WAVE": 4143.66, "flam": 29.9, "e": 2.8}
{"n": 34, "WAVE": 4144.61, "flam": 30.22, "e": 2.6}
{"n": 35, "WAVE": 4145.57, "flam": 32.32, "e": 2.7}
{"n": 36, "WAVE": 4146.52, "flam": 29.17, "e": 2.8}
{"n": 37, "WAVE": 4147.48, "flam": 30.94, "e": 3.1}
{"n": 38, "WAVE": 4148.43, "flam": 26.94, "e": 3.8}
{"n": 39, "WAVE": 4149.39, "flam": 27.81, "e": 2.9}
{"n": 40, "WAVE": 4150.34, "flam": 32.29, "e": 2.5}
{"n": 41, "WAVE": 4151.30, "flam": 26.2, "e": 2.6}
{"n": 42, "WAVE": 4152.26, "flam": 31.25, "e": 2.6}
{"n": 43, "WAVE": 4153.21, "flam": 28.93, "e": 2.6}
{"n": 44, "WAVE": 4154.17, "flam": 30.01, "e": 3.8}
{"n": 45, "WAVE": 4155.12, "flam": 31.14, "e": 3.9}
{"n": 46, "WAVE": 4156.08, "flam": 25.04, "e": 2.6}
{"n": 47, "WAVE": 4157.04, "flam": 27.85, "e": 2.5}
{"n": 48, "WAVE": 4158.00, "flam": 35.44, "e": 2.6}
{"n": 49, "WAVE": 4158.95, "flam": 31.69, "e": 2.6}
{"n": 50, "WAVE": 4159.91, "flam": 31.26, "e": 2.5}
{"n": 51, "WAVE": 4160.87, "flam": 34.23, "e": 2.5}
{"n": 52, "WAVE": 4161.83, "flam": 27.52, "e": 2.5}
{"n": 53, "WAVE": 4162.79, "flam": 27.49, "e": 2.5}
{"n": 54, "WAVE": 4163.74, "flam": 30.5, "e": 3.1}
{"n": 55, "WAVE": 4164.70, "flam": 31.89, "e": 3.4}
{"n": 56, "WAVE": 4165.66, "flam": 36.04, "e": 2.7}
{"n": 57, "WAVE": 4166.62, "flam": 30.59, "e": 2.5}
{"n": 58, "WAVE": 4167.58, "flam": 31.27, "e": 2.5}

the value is 37.07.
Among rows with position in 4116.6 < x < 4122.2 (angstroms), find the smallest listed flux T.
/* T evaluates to 29.65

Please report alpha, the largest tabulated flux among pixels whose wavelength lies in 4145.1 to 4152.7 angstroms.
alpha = 32.32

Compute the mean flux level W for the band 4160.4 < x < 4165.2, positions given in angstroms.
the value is 30.4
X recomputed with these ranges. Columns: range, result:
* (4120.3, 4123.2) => 34.44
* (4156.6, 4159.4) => 35.44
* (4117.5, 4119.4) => 42.58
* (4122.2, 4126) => 32.86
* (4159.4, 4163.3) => 34.23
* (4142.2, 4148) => 32.51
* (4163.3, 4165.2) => 31.89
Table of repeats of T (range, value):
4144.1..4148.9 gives 26.94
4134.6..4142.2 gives 27.89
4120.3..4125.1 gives 30.12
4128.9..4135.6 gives 26.37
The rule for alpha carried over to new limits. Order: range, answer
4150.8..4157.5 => 31.25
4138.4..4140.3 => 28.54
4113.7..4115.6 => 33.03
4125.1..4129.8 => 38.34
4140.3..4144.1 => 35.36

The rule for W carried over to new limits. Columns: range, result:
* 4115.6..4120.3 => 34.3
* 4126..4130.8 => 36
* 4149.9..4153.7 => 29.6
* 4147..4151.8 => 28.8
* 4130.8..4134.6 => 31.4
